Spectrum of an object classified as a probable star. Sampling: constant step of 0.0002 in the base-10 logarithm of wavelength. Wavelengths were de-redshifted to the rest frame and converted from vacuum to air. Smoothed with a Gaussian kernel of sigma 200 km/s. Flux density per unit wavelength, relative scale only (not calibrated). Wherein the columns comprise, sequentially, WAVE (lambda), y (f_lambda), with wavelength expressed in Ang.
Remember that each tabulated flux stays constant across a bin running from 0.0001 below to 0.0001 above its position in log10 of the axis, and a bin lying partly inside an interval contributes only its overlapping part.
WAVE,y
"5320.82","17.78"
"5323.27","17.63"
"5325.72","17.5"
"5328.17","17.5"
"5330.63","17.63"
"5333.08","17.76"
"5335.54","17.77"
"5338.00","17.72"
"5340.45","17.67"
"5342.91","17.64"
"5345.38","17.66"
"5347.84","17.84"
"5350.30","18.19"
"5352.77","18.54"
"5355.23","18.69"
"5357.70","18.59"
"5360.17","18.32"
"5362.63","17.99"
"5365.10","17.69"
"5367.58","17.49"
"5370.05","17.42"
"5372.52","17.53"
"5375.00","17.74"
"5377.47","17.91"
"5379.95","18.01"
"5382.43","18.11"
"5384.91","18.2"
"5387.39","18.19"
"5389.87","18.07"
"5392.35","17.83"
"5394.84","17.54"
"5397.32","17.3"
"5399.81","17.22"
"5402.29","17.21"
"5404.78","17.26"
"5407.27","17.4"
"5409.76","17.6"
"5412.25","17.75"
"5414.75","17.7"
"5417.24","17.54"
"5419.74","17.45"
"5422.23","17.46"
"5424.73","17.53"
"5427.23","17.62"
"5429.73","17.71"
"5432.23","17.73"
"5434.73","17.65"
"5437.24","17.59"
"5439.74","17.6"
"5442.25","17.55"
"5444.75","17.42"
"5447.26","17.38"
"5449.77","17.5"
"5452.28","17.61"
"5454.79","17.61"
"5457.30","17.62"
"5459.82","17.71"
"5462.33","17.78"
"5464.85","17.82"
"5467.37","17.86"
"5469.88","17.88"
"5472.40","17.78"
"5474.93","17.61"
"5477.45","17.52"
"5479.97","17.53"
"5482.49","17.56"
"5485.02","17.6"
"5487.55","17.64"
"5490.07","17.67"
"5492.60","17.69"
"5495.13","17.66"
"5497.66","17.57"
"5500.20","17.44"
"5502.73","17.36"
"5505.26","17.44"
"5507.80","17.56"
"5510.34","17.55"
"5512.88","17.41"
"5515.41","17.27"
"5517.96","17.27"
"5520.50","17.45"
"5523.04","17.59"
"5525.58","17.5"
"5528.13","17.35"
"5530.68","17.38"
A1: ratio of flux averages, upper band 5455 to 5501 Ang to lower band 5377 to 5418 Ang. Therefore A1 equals 1.0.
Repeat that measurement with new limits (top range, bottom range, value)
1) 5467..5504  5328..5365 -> 0.98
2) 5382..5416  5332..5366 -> 0.98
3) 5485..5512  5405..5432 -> 1.00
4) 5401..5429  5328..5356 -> 0.98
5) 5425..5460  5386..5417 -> 1.00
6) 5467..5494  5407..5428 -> 1.01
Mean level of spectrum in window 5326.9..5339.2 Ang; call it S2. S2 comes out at 17.7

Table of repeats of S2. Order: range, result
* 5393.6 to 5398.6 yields 17.4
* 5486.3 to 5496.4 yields 17.7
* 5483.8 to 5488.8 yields 17.6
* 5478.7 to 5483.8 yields 17.6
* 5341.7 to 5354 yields 18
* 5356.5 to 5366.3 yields 18.2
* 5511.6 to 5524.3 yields 17.4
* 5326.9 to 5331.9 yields 17.6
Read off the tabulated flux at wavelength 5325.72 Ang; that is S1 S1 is 17.5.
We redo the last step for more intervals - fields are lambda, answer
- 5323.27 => 17.63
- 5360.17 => 18.32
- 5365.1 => 17.69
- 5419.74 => 17.45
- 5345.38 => 17.66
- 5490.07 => 17.67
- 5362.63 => 17.99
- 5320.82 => 17.78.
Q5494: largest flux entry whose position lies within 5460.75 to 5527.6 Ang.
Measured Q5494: 17.88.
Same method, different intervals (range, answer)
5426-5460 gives 17.73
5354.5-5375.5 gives 18.69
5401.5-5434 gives 17.75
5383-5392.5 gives 18.2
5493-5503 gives 17.66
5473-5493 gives 17.69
